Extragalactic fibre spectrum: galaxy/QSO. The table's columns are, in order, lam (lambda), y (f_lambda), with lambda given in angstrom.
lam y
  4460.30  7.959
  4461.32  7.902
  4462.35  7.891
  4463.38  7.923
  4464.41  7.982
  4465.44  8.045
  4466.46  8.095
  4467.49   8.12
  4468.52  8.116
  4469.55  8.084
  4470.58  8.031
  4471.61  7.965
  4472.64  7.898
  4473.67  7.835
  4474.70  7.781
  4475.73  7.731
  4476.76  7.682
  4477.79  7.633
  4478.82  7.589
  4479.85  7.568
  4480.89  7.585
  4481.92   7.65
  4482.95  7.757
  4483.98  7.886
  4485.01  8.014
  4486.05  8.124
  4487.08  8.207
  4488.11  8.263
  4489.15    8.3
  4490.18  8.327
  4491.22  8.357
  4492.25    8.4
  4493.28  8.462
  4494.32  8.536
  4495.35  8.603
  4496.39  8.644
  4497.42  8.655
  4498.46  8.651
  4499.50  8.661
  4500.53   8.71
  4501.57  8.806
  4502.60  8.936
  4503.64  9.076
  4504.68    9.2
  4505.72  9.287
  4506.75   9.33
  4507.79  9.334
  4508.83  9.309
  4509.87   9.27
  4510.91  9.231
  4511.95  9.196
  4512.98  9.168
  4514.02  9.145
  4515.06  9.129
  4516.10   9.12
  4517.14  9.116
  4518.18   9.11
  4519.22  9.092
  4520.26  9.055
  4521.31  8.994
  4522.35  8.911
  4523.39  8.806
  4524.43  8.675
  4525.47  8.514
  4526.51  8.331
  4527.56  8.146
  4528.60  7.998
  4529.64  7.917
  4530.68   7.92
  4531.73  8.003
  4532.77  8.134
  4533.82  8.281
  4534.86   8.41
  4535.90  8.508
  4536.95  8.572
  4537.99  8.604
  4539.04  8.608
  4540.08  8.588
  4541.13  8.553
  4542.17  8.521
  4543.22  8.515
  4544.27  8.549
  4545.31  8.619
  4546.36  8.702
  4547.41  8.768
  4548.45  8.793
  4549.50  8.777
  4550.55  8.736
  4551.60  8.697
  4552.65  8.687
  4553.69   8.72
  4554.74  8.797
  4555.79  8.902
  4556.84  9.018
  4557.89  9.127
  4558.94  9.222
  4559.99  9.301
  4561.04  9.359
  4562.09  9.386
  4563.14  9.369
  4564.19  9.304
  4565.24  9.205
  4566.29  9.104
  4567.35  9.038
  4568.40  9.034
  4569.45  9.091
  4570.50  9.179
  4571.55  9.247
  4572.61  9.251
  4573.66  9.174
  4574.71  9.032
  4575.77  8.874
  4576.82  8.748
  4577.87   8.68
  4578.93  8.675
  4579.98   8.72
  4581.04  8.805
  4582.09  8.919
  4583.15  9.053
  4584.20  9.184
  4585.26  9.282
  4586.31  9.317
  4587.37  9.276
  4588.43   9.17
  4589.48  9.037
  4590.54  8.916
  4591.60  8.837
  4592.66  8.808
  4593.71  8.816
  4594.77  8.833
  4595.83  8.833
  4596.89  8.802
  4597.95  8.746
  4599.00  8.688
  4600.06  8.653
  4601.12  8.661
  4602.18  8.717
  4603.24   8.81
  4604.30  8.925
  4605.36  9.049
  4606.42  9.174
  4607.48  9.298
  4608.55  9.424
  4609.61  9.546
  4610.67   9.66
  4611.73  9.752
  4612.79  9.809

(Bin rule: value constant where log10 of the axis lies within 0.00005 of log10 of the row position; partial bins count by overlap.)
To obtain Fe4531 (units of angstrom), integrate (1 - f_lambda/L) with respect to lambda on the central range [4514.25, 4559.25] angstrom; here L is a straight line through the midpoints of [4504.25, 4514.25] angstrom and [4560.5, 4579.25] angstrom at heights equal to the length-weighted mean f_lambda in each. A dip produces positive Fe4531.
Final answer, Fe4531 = 2.6 angstrom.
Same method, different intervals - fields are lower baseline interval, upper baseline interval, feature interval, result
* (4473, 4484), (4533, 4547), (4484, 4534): -3.61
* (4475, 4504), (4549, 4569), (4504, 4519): -1.26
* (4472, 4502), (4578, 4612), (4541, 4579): -0.97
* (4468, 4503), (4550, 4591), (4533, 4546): 0.30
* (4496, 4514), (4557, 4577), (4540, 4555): 0.75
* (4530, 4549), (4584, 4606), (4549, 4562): -0.54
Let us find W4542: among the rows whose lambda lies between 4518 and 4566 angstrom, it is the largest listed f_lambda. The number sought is 9.386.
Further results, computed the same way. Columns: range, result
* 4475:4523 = 9.334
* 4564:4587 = 9.317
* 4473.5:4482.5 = 7.835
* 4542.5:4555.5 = 8.797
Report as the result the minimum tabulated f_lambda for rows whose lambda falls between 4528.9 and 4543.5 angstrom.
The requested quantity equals 7.917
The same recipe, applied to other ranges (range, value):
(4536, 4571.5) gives 8.515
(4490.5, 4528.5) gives 8.146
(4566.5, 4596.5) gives 8.675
